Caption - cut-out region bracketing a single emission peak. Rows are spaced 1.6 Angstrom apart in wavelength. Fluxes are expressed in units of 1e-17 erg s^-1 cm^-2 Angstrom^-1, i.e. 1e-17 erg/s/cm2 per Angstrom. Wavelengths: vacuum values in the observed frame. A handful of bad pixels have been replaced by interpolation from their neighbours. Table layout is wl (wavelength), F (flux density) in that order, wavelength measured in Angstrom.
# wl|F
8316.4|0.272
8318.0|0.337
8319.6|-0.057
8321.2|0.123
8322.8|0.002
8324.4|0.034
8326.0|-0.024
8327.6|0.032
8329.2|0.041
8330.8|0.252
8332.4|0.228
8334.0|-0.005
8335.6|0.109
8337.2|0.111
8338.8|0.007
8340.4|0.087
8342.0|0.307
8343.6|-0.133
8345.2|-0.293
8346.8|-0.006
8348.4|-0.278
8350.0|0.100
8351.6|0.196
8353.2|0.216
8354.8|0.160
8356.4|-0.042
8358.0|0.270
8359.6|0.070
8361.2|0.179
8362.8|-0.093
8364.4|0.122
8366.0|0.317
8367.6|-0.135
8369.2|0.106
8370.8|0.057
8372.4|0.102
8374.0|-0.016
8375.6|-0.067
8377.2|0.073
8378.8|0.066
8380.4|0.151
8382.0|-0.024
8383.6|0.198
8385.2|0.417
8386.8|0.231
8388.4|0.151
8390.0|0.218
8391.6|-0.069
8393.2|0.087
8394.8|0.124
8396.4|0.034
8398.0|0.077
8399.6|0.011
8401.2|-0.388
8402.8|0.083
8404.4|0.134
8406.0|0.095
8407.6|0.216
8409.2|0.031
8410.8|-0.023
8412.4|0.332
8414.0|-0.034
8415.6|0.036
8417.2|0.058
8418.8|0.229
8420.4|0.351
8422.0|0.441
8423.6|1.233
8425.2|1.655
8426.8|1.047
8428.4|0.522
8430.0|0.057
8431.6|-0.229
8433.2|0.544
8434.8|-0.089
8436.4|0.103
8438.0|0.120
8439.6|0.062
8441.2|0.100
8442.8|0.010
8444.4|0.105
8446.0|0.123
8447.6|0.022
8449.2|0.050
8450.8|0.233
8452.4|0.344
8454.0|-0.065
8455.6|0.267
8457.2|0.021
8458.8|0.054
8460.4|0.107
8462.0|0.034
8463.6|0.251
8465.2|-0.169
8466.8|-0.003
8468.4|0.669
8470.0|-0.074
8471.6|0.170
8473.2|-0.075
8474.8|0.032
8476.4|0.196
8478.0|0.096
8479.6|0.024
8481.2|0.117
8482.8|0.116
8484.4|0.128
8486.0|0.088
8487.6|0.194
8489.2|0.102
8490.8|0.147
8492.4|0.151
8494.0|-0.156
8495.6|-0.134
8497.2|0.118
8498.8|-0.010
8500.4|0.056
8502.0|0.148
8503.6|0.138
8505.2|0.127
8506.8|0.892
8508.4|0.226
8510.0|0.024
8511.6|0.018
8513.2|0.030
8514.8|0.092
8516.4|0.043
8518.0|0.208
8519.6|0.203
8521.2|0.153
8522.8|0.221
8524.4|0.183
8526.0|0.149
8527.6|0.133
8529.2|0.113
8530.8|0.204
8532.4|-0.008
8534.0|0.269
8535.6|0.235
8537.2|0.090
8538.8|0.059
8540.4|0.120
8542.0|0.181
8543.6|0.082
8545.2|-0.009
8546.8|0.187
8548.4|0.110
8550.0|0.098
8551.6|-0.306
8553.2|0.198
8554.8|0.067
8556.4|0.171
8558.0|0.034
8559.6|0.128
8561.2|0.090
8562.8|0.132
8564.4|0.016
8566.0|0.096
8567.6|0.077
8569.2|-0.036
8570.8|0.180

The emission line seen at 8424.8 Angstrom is Hgamma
